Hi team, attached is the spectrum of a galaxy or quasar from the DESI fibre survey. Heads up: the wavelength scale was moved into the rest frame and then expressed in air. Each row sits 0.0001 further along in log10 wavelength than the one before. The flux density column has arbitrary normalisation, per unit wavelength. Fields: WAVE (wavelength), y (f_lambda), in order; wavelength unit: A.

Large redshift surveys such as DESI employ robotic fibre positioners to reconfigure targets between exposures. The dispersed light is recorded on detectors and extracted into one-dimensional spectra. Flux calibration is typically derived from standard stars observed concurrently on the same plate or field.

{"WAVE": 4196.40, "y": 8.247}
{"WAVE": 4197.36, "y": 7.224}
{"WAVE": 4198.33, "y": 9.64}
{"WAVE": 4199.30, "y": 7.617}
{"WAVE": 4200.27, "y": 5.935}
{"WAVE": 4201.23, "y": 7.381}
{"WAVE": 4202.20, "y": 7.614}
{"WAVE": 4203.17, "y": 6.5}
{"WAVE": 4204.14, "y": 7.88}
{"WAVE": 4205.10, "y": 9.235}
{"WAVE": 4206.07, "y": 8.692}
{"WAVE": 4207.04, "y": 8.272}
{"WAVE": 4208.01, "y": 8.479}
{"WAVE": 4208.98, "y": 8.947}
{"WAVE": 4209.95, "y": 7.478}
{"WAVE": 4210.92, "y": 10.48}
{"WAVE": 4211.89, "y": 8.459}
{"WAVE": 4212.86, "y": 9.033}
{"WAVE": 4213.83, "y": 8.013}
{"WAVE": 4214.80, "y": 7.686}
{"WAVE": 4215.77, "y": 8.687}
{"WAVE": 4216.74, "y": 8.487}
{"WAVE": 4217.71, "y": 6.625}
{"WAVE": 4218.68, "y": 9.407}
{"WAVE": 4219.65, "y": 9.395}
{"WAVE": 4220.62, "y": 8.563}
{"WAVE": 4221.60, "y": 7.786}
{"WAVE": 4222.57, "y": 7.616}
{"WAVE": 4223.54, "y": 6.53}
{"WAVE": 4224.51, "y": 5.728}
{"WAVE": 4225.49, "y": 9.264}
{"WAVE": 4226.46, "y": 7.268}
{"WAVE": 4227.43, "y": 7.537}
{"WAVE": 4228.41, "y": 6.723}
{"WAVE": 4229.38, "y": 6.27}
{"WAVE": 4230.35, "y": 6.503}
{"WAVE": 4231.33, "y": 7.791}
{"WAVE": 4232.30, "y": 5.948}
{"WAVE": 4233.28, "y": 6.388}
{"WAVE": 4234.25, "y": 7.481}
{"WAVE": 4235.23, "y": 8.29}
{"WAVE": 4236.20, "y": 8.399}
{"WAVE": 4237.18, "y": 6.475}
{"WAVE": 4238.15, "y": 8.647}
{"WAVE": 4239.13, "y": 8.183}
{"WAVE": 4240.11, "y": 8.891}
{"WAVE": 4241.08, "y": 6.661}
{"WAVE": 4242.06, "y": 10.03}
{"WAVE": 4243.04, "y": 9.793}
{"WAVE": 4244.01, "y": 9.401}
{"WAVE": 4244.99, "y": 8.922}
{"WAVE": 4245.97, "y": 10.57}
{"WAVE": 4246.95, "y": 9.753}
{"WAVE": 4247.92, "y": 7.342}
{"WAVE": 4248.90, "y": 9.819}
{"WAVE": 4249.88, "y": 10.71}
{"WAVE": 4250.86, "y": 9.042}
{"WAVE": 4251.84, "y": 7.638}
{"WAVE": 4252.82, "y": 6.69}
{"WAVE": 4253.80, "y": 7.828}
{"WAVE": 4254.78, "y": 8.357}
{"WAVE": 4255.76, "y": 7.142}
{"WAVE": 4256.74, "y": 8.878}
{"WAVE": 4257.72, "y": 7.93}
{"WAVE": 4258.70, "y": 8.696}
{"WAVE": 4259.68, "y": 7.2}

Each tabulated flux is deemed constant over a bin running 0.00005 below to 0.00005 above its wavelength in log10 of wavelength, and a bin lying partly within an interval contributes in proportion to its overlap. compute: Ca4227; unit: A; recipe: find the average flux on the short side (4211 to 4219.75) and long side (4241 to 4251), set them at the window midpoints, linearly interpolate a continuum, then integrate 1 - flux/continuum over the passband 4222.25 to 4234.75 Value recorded 2.6 A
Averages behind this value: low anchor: 8.48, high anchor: 9.39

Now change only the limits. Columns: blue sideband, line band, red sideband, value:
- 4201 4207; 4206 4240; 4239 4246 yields 2.3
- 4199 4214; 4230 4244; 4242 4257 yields 1.2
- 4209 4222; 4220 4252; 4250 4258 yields 0.7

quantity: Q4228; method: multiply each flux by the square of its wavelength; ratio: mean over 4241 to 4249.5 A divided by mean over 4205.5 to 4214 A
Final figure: 1.09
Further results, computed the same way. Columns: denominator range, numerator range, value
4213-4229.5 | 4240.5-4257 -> 1.13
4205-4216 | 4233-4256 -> 1.00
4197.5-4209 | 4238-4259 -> 1.11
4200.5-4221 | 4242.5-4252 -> 1.14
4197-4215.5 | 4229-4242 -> 0.93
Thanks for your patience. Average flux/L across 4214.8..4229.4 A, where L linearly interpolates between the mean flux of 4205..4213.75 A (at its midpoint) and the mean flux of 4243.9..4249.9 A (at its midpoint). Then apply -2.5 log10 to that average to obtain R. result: 0.15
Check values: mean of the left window 8.72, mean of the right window 9.41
